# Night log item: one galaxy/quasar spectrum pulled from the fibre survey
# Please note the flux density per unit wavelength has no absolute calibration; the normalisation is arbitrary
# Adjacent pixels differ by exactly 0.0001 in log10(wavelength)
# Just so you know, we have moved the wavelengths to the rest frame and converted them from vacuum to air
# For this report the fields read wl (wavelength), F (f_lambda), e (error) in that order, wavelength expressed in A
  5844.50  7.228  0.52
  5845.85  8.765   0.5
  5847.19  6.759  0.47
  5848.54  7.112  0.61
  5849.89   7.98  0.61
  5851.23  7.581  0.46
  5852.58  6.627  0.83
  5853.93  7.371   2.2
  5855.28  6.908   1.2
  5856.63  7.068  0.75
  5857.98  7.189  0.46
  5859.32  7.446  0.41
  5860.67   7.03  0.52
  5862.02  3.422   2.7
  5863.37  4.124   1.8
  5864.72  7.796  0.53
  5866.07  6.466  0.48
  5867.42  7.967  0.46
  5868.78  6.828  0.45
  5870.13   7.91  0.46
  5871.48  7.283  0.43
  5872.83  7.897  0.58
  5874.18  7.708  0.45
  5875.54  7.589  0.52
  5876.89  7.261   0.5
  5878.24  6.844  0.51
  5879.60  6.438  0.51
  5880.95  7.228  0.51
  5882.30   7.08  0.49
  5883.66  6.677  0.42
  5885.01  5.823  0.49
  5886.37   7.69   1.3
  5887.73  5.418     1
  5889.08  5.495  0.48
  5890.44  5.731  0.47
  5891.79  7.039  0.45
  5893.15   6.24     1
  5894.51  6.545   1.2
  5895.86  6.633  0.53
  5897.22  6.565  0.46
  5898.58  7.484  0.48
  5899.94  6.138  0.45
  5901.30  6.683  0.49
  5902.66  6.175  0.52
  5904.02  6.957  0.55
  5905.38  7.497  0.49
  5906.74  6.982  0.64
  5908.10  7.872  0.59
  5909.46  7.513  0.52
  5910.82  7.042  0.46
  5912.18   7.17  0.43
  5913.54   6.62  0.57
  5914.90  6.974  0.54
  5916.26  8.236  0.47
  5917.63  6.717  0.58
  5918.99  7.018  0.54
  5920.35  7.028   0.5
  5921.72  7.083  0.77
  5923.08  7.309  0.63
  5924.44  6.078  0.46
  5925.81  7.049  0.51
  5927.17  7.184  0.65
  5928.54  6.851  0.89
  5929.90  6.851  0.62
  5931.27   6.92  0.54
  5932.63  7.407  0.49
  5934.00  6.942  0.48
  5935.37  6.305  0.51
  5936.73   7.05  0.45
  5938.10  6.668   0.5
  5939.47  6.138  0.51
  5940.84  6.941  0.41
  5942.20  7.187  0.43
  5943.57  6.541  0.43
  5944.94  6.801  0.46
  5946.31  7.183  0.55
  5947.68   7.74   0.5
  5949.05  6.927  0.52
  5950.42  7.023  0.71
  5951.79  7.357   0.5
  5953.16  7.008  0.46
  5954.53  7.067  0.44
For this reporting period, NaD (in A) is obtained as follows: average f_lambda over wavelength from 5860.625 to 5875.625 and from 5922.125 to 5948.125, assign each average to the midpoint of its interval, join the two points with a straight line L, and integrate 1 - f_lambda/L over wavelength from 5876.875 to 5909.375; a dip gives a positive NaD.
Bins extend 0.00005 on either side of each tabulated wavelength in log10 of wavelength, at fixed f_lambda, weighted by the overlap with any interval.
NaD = 0.7 A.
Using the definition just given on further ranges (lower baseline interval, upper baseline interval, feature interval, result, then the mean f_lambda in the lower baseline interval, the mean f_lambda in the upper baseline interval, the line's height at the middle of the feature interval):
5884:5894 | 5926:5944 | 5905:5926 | -1.7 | 6.23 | 6.86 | 6.59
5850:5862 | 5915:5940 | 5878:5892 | 1.0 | 6.99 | 6.94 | 6.97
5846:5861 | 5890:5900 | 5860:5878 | 0.3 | 7.25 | 6.59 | 7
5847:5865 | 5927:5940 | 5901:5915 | -0.6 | 6.72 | 6.82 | 6.79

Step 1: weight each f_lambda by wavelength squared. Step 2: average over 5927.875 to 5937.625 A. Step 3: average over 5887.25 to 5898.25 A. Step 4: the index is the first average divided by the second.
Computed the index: 1.1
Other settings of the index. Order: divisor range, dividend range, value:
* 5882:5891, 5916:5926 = 1.14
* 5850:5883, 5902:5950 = 1.02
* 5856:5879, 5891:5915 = 1.01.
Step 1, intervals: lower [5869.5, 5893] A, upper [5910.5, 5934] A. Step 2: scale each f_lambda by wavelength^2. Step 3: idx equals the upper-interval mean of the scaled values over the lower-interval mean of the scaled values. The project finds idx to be 1.04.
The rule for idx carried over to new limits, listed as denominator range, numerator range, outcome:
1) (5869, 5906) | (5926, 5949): 1.03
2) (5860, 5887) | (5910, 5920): 1.05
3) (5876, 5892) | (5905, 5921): 1.11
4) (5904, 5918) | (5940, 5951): 0.98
